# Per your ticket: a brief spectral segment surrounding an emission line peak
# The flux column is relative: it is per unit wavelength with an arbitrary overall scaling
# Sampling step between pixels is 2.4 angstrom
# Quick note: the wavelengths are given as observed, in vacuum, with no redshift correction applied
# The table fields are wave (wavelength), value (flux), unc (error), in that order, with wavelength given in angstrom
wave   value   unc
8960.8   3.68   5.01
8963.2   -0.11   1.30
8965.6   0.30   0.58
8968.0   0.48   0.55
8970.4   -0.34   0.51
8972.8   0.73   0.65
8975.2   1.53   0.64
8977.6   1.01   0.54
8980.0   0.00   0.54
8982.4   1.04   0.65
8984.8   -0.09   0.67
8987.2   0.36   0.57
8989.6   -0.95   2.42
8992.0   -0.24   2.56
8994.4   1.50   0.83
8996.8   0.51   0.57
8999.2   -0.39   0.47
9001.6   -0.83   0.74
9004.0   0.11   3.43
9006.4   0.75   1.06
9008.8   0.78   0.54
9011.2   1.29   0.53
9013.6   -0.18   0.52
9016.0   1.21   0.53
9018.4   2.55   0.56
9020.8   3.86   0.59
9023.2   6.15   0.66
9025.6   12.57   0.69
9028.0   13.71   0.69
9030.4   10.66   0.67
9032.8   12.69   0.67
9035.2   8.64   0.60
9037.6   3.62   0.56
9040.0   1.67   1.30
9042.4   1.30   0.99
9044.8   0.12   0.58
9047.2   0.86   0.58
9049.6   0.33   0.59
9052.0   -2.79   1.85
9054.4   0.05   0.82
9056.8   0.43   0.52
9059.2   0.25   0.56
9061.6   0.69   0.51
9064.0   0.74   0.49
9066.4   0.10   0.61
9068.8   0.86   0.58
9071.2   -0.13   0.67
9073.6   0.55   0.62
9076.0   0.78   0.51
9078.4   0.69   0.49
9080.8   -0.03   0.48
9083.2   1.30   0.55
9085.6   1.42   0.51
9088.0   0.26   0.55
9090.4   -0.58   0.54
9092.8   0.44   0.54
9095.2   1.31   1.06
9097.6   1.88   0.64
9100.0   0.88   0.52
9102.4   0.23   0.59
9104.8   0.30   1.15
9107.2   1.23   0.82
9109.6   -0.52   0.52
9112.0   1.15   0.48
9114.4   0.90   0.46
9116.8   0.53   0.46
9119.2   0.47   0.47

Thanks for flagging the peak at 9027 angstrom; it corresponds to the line [O II] 3727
